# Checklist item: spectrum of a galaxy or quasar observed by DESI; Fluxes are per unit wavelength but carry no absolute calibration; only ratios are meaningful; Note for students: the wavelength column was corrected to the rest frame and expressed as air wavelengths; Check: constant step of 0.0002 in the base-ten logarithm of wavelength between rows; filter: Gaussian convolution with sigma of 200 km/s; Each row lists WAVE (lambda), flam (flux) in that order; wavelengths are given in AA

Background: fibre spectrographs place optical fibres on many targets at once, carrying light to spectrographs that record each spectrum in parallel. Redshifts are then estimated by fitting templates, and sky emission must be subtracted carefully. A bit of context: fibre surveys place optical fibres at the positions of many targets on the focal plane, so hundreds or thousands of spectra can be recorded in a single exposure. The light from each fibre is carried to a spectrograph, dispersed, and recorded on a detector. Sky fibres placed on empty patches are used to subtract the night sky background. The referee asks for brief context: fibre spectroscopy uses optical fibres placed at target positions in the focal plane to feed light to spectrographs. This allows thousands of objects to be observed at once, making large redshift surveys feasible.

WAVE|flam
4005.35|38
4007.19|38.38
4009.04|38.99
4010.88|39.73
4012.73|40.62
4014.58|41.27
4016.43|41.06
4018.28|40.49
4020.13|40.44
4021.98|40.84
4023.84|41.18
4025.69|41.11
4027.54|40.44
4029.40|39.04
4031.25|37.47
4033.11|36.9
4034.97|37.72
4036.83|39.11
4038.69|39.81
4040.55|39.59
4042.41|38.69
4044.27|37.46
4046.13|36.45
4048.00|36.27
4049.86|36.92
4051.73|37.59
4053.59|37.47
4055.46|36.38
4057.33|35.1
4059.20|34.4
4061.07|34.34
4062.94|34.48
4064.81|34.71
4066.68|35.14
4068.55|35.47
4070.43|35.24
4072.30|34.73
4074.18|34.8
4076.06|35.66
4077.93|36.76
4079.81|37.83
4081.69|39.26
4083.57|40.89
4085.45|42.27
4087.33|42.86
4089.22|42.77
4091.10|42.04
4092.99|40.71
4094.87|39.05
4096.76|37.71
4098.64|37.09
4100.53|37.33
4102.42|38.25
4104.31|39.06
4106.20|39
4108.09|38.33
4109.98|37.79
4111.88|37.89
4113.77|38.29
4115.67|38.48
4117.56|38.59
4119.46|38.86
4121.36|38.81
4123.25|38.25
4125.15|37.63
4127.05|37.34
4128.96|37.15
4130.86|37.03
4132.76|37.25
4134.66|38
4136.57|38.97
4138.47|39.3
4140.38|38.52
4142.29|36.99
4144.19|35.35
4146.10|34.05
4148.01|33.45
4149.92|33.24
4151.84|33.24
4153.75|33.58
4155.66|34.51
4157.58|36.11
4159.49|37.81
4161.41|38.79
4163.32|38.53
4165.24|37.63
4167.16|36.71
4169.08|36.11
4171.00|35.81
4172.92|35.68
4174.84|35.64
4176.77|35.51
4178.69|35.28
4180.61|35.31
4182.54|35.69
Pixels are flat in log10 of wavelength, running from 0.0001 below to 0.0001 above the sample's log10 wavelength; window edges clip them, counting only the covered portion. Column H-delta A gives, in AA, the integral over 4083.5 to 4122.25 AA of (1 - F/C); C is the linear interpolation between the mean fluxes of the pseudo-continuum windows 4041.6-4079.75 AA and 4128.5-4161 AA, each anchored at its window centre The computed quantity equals -3.5 AA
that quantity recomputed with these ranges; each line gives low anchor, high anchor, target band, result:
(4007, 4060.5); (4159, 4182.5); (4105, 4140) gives -0.9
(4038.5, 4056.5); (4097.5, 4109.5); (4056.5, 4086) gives 1.2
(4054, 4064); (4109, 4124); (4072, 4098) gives -1.9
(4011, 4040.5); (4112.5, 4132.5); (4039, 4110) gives 2.3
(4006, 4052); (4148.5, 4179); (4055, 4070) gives 1.3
